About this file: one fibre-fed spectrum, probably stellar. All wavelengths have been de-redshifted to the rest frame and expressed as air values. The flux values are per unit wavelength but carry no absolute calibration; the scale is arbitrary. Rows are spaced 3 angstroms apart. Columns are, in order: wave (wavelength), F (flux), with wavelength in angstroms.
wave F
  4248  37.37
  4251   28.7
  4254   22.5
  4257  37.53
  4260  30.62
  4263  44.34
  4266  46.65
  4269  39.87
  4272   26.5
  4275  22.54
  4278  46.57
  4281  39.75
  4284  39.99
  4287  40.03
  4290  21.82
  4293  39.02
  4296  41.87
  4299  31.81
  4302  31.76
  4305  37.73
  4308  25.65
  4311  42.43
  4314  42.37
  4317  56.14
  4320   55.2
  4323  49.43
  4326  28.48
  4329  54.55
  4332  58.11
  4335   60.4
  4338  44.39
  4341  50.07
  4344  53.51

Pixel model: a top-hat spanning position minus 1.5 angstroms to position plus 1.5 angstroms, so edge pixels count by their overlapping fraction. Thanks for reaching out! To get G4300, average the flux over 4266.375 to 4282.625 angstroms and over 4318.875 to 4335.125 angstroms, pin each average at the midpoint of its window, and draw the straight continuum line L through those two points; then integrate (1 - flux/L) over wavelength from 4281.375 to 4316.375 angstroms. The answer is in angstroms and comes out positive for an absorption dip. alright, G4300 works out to 4.9 angstroms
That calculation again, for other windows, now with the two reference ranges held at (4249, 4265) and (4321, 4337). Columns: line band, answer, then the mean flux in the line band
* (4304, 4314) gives 2.1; 36.2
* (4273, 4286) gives 0.6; 36.9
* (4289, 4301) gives 2.3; 34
